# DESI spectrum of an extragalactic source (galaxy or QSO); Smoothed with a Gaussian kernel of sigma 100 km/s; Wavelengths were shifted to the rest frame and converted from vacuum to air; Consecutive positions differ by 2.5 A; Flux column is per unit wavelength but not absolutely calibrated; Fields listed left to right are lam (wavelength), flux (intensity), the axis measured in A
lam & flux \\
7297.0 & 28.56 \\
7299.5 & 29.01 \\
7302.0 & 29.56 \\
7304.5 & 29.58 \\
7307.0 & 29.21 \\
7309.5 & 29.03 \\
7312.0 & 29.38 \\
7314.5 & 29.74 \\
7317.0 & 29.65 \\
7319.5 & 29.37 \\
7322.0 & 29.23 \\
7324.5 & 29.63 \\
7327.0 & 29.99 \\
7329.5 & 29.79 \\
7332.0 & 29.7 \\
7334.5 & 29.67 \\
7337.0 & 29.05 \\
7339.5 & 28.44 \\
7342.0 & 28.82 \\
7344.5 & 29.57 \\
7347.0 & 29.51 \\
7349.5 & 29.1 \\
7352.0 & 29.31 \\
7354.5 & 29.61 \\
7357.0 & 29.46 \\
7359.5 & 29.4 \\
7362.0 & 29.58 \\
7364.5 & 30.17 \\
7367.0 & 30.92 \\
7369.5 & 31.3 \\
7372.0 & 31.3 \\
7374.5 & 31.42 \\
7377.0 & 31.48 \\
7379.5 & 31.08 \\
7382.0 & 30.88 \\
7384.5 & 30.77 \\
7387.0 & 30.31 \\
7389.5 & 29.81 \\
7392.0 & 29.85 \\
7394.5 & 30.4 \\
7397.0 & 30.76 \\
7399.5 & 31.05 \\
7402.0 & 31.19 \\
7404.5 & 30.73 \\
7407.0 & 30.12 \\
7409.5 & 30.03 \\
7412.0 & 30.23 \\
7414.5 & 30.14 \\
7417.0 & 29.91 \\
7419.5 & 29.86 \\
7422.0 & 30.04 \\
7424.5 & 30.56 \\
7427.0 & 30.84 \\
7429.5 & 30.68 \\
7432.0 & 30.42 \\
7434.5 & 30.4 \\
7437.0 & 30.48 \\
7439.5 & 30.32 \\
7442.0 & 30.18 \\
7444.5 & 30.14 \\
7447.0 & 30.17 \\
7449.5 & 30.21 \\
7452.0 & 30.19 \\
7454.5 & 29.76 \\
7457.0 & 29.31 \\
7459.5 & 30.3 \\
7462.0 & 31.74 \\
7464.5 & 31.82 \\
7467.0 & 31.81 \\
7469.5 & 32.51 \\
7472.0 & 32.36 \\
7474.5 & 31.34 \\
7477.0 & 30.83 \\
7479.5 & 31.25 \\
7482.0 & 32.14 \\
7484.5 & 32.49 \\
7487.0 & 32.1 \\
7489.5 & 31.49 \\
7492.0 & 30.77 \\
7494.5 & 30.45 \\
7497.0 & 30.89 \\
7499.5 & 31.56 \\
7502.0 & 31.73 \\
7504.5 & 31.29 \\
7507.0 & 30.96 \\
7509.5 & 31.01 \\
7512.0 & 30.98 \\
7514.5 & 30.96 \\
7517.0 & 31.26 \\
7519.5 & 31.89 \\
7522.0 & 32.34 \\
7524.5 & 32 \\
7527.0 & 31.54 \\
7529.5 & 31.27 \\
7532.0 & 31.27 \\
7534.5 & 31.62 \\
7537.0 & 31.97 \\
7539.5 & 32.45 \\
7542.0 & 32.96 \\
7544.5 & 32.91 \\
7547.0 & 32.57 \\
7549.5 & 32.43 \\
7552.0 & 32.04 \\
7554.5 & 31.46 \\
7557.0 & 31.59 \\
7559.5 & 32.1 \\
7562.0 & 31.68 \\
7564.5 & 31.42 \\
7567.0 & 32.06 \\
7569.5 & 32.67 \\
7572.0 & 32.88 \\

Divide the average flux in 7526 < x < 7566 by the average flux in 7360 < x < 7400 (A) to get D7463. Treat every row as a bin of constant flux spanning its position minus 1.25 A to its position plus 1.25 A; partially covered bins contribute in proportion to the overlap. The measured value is 1.04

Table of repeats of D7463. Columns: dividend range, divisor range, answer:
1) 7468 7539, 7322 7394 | 1.05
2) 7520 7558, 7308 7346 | 1.09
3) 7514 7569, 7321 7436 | 1.06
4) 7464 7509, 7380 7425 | 1.04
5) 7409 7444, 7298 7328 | 1.03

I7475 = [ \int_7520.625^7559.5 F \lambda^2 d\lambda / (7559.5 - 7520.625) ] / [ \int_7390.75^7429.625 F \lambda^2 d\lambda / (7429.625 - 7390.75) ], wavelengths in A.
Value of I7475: 1.1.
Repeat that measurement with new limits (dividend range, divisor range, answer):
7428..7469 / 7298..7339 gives 1.07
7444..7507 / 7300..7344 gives 1.10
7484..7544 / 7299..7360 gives 1.13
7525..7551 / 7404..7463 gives 1.09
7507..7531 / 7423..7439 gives 1.05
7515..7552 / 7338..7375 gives 1.13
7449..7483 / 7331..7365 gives 1.09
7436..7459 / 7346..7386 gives 1.01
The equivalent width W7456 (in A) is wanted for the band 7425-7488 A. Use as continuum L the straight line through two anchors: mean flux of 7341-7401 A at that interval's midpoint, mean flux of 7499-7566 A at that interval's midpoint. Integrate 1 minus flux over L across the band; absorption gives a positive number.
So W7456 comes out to 0.2 A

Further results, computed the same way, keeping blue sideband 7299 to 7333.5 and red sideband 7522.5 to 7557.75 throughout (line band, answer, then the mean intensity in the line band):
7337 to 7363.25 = 0.5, 29.3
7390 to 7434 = 0.3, 30.4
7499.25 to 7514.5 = 0.2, 31.2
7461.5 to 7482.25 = -0.3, 31.7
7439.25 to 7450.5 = 0.3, 30.2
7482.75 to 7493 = -0.1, 31.8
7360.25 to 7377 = -0.4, 30.8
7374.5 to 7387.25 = -0.3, 31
